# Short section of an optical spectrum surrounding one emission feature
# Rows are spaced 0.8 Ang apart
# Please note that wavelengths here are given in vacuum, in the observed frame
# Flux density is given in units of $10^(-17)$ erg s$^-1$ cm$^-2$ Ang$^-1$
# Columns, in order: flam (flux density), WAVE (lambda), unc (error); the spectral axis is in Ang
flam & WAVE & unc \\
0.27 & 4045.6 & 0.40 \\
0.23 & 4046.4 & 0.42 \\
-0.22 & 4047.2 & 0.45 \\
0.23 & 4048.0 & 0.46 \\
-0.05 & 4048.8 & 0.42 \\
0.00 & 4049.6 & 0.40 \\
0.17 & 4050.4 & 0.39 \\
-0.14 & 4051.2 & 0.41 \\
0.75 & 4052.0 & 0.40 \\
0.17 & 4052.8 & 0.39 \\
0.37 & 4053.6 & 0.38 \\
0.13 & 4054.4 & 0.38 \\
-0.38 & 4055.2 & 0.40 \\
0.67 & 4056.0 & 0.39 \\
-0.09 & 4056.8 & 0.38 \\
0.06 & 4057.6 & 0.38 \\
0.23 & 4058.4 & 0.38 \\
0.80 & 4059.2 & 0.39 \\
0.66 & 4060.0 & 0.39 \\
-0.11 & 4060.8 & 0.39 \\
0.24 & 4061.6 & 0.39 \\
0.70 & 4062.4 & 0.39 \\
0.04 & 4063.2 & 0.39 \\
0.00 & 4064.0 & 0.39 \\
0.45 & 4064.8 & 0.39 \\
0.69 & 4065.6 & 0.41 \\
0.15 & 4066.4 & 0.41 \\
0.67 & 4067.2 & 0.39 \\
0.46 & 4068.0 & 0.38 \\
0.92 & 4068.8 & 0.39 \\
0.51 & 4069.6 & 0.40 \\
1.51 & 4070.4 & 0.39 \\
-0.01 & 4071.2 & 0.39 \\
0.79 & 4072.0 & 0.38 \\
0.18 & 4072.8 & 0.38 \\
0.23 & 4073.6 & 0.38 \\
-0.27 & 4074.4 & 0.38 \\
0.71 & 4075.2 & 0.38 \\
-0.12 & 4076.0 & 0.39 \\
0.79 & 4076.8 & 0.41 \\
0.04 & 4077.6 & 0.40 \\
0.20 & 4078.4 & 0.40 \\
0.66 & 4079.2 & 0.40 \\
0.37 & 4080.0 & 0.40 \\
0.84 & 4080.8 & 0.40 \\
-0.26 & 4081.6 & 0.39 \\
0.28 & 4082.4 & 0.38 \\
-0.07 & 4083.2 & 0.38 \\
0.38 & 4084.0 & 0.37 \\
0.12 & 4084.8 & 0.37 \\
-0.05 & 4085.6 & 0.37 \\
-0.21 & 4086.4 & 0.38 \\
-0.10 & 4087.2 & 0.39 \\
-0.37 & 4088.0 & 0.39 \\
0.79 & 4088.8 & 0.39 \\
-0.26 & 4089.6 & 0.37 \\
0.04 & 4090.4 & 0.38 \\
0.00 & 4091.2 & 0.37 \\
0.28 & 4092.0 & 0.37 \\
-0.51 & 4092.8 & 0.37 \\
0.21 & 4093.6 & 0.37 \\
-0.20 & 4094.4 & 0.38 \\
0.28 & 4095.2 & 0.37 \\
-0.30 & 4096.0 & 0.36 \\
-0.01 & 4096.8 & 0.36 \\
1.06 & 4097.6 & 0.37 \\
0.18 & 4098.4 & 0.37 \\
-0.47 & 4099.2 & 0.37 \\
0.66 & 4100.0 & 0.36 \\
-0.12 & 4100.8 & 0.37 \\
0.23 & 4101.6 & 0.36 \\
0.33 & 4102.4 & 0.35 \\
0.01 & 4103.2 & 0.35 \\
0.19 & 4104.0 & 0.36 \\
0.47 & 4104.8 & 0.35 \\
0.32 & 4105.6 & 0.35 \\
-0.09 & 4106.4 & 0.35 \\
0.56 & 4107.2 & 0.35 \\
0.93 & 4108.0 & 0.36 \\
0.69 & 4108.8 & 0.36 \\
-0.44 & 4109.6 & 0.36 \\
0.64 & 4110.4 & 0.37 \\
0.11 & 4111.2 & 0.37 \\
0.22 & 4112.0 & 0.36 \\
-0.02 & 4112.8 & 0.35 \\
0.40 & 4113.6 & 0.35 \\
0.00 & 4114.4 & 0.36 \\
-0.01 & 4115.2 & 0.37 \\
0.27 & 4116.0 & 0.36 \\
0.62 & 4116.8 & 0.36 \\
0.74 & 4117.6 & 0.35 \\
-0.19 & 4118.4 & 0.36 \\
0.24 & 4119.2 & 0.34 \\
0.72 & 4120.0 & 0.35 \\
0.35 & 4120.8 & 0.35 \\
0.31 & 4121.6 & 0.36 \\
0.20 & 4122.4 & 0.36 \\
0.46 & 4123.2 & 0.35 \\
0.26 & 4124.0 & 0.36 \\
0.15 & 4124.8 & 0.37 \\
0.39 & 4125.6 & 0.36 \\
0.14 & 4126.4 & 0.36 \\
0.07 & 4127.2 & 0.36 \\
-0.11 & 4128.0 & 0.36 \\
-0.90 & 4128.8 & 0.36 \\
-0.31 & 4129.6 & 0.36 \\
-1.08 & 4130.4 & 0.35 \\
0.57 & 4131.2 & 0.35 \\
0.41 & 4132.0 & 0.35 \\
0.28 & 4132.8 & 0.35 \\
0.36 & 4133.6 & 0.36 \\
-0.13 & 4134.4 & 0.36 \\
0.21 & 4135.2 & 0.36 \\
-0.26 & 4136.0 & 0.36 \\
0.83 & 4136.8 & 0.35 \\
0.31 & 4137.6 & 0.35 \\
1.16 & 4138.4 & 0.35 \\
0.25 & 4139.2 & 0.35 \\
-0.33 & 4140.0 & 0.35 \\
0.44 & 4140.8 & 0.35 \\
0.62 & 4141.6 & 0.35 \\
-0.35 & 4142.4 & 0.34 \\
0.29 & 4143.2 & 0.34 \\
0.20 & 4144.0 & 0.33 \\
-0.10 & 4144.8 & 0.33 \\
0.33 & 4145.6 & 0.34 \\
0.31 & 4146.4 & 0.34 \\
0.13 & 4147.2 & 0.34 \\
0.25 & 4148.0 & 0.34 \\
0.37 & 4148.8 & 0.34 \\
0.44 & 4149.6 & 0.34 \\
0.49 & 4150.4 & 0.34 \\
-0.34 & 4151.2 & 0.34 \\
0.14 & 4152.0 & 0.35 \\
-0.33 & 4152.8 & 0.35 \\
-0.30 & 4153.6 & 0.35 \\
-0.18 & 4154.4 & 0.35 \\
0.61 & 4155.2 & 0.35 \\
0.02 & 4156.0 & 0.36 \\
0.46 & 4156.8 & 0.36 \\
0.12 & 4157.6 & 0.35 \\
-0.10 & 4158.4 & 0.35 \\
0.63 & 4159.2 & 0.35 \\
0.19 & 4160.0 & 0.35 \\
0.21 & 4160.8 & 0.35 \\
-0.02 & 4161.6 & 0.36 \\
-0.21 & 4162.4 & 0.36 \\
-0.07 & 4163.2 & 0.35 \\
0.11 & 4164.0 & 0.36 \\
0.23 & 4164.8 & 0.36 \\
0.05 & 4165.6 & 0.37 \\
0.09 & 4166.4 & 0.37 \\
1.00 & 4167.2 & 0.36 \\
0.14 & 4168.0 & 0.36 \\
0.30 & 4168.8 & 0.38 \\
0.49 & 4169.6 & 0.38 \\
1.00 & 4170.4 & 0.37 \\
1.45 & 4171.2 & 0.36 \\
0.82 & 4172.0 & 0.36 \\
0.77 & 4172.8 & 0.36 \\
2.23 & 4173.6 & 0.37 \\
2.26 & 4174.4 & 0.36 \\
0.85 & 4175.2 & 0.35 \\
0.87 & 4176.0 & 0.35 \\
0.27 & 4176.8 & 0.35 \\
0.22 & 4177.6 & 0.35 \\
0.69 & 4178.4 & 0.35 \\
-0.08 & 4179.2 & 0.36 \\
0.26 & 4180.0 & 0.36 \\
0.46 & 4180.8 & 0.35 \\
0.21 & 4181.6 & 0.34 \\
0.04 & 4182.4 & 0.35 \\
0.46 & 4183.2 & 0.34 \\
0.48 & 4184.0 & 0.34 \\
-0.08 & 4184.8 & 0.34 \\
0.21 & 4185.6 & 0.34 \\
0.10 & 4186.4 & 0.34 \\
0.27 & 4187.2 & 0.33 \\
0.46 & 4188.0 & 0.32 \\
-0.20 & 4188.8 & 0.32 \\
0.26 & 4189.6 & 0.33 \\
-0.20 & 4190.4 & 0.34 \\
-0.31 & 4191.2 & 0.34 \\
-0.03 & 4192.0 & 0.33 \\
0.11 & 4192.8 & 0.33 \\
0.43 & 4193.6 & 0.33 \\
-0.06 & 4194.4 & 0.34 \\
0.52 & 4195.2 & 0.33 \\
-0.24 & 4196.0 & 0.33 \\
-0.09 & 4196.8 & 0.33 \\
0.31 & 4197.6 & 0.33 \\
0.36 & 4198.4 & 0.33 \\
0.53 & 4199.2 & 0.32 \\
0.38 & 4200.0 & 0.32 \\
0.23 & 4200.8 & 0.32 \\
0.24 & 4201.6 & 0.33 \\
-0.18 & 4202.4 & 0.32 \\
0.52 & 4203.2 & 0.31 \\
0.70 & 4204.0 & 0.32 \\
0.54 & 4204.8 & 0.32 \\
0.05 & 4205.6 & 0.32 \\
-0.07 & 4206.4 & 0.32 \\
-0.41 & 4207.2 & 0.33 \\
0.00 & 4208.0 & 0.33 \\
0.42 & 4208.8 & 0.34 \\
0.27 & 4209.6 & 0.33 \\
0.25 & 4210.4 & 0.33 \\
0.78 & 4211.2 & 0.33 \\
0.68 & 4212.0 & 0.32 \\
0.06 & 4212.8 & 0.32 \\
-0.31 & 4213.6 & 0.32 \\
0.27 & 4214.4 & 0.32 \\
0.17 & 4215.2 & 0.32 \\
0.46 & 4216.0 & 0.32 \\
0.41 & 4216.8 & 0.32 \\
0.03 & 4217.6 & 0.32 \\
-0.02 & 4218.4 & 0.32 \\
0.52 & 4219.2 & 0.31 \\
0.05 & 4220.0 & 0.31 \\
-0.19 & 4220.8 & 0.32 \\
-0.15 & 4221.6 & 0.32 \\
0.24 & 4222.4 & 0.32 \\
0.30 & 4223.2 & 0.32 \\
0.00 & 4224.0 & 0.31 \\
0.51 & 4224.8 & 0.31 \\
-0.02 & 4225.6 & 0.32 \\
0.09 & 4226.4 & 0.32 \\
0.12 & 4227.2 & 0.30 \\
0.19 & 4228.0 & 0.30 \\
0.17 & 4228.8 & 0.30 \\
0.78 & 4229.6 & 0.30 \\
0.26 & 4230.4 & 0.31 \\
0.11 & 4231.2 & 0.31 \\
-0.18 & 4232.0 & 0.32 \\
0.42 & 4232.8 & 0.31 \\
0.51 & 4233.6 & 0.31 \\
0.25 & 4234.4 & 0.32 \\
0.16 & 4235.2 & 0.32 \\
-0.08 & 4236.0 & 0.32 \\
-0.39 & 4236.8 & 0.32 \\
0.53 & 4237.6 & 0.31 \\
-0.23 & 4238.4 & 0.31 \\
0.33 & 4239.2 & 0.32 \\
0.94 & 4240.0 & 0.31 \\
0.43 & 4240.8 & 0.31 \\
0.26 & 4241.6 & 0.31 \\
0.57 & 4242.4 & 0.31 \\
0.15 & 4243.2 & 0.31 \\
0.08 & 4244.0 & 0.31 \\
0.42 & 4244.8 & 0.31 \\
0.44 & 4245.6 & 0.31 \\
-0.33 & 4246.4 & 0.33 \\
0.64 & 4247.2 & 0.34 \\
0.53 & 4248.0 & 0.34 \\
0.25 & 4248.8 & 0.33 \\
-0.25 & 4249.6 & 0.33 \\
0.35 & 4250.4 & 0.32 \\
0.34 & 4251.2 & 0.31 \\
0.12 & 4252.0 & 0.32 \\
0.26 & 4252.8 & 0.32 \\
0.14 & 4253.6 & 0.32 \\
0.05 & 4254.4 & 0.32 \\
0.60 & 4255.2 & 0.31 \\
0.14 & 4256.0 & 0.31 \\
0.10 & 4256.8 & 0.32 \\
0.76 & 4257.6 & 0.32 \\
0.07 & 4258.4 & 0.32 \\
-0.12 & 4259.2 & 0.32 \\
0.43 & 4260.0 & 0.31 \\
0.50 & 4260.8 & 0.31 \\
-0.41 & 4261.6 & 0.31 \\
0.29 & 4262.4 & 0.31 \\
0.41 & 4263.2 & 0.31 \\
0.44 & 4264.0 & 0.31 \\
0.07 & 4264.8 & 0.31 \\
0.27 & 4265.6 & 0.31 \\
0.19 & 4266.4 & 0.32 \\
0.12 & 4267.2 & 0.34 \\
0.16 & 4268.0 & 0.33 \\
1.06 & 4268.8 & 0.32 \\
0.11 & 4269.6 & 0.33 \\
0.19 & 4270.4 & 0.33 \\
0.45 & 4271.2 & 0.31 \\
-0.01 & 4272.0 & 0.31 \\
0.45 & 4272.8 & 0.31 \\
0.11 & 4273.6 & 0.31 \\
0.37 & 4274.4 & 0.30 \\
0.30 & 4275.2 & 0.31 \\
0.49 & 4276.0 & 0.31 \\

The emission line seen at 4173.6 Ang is [O II]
